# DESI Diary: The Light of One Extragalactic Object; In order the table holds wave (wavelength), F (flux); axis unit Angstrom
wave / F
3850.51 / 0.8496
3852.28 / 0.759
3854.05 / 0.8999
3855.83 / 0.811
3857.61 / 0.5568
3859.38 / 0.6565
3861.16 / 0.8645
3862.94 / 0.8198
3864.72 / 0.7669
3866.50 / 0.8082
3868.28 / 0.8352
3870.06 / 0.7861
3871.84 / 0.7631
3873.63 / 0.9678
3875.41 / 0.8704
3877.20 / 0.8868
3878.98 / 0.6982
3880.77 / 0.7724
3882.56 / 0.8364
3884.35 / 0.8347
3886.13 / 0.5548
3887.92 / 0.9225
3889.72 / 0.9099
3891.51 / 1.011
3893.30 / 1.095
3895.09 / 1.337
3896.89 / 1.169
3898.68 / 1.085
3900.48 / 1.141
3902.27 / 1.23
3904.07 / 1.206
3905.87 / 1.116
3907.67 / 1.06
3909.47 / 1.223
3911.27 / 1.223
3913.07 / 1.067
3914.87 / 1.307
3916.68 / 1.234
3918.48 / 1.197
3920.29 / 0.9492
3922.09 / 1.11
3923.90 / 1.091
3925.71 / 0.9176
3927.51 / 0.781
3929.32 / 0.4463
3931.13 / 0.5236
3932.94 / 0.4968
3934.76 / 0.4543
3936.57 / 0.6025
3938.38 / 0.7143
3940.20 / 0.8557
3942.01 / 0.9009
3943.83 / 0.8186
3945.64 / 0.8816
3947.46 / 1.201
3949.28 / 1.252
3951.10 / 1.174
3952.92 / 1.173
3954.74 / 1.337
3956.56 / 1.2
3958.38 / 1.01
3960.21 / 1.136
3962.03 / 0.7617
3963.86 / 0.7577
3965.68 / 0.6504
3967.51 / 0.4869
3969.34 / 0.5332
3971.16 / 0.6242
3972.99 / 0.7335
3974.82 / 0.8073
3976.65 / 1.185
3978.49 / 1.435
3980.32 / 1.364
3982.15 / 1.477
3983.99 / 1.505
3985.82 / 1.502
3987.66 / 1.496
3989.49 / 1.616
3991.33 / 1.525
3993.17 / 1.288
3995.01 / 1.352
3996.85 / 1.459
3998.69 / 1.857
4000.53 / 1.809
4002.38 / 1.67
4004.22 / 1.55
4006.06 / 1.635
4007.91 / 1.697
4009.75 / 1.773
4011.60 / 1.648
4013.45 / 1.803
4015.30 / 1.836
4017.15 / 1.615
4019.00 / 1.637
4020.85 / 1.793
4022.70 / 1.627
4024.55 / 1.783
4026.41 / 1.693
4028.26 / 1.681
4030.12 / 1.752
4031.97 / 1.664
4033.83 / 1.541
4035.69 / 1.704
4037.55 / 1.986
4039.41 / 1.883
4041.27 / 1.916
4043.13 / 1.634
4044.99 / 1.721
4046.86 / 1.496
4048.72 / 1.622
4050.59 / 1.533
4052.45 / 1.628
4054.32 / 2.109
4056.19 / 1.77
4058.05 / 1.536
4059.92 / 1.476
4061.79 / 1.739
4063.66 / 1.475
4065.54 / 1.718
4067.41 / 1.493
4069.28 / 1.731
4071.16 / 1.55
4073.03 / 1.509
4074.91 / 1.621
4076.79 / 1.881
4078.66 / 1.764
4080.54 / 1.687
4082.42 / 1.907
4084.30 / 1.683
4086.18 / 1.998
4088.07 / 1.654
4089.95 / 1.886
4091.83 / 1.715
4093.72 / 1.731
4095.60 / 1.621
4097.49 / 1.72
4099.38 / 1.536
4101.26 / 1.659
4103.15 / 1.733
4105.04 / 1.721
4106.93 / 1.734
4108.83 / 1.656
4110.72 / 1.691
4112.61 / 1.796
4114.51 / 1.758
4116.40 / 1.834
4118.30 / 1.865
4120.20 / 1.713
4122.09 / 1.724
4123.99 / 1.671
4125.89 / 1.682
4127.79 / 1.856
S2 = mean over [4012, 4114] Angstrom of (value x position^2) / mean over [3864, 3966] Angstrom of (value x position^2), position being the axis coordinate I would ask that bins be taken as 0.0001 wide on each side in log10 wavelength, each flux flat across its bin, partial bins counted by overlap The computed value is 1.9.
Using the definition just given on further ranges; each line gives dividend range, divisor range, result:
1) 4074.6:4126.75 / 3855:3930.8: 2.03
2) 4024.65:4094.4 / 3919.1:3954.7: 2.07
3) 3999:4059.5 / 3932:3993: 1.72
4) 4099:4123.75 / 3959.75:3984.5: 1.95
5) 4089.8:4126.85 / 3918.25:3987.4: 1.95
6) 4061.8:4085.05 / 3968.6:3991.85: 1.44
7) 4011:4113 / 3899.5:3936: 1.86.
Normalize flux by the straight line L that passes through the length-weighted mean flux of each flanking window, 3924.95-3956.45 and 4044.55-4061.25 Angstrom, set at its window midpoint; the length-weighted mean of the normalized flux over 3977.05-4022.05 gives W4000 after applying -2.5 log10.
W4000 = -0.24 mag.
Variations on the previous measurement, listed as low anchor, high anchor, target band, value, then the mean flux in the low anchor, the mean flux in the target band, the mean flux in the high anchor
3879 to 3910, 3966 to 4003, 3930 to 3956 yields 0.295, 1.02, 0.886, 1.27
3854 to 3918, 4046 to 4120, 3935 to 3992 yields 0.198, 0.957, 1.05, 1.7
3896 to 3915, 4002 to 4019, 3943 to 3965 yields 0.309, 1.16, 1.06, 1.69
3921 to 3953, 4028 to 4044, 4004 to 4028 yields -0.089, 0.848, 1.7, 1.75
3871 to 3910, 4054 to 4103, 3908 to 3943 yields 0.222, 0.984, 0.902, 1.69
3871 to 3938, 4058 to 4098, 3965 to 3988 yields 0.196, 0.947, 1.06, 1.69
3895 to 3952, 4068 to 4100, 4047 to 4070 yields -0.031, 0.987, 1.65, 1.72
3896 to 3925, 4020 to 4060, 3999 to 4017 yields -0.094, 1.15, 1.71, 1.71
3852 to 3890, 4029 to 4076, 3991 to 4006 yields -0.114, 0.798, 1.57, 1.67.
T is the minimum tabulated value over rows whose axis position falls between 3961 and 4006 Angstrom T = 0.4869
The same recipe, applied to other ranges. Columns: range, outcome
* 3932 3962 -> 0.4543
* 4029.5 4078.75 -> 1.475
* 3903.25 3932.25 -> 0.4463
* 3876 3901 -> 0.5548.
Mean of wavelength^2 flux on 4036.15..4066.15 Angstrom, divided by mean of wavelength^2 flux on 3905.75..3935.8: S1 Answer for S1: 1.92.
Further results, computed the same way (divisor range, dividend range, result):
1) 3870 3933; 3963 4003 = 1.32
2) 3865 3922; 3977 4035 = 1.70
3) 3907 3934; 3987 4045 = 1.81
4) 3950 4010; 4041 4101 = 1.40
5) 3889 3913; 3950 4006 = 1.12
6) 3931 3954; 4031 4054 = 2.07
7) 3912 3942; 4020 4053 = 2.09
